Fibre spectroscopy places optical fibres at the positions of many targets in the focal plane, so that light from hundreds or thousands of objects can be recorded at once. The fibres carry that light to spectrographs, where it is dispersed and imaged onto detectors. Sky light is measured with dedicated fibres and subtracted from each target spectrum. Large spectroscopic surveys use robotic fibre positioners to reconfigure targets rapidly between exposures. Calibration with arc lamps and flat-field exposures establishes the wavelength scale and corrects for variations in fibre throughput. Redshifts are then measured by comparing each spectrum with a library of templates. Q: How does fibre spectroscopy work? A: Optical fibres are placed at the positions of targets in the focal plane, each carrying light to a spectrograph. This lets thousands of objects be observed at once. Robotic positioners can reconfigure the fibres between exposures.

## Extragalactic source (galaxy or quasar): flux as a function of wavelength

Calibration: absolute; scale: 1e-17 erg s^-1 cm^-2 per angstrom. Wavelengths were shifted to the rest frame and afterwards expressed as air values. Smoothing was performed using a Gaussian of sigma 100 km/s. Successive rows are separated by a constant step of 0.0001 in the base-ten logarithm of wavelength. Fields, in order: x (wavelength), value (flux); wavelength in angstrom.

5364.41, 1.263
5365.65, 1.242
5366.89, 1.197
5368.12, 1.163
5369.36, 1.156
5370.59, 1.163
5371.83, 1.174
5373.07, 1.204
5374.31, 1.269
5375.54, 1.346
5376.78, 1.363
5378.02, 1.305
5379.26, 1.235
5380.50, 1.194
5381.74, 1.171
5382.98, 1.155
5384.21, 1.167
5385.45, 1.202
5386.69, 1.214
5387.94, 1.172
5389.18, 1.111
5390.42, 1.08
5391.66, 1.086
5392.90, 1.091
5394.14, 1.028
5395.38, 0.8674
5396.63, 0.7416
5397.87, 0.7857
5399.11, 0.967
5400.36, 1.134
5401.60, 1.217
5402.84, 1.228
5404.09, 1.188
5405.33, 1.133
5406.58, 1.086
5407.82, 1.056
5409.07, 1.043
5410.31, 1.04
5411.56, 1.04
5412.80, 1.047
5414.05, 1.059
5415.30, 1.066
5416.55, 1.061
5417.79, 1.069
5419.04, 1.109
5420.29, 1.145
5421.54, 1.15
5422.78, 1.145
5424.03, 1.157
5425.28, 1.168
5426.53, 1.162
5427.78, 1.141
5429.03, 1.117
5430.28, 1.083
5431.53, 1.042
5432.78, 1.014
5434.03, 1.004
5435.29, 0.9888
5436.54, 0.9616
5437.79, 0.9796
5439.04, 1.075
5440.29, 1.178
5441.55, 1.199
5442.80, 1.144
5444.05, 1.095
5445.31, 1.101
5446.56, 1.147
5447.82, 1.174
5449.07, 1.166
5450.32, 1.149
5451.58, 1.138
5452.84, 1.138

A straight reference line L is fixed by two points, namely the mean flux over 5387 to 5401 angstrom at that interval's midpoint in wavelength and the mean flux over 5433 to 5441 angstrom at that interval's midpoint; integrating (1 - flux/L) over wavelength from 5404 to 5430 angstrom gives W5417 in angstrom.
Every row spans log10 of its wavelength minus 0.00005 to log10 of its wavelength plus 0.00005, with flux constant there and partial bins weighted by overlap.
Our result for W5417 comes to -2.0 angstrom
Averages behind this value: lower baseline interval 1.01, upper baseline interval 1.03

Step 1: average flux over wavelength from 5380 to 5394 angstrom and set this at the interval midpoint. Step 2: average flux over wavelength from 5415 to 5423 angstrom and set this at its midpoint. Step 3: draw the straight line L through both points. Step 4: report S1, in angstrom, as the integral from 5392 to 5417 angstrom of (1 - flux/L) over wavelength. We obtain 1.8 angstrom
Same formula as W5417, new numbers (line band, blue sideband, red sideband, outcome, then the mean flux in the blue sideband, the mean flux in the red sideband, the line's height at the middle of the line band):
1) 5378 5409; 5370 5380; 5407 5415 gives 1.3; 1.26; 1.05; 1.15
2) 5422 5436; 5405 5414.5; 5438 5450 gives 0.1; 1.06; 1.14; 1.1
